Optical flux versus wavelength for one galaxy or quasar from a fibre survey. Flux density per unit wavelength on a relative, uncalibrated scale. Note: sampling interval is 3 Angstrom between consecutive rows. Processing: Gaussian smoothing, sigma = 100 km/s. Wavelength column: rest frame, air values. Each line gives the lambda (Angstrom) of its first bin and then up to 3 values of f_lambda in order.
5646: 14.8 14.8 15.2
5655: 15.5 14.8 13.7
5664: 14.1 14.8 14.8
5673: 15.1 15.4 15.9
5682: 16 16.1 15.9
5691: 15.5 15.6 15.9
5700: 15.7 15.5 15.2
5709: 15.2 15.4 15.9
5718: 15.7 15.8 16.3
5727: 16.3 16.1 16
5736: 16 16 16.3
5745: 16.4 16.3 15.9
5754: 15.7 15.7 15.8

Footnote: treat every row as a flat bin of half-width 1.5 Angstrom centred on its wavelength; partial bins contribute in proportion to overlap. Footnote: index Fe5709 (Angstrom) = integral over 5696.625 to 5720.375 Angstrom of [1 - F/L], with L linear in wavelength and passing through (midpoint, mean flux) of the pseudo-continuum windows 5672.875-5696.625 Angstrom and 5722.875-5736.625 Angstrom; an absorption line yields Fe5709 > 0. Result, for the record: 0.59 Angstrom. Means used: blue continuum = 15.7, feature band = 15.6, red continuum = 16.1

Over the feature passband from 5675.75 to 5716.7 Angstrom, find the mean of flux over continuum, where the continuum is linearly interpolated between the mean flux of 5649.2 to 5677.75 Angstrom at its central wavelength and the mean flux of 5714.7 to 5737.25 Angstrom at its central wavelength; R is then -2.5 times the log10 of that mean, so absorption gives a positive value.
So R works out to -0.015 mag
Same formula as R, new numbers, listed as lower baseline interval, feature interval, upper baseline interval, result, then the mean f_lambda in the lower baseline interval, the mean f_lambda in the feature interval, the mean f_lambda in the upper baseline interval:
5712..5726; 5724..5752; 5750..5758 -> -0.02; 15.9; 16.2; 15.8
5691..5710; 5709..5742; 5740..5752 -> 0.00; 15.5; 15.9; 16.2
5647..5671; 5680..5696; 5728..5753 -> -0.04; 14.7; 15.8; 16.1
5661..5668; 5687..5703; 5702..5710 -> -0.05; 14.3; 15.7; 15.3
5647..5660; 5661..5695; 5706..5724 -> 0.00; 15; 15.3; 15.6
